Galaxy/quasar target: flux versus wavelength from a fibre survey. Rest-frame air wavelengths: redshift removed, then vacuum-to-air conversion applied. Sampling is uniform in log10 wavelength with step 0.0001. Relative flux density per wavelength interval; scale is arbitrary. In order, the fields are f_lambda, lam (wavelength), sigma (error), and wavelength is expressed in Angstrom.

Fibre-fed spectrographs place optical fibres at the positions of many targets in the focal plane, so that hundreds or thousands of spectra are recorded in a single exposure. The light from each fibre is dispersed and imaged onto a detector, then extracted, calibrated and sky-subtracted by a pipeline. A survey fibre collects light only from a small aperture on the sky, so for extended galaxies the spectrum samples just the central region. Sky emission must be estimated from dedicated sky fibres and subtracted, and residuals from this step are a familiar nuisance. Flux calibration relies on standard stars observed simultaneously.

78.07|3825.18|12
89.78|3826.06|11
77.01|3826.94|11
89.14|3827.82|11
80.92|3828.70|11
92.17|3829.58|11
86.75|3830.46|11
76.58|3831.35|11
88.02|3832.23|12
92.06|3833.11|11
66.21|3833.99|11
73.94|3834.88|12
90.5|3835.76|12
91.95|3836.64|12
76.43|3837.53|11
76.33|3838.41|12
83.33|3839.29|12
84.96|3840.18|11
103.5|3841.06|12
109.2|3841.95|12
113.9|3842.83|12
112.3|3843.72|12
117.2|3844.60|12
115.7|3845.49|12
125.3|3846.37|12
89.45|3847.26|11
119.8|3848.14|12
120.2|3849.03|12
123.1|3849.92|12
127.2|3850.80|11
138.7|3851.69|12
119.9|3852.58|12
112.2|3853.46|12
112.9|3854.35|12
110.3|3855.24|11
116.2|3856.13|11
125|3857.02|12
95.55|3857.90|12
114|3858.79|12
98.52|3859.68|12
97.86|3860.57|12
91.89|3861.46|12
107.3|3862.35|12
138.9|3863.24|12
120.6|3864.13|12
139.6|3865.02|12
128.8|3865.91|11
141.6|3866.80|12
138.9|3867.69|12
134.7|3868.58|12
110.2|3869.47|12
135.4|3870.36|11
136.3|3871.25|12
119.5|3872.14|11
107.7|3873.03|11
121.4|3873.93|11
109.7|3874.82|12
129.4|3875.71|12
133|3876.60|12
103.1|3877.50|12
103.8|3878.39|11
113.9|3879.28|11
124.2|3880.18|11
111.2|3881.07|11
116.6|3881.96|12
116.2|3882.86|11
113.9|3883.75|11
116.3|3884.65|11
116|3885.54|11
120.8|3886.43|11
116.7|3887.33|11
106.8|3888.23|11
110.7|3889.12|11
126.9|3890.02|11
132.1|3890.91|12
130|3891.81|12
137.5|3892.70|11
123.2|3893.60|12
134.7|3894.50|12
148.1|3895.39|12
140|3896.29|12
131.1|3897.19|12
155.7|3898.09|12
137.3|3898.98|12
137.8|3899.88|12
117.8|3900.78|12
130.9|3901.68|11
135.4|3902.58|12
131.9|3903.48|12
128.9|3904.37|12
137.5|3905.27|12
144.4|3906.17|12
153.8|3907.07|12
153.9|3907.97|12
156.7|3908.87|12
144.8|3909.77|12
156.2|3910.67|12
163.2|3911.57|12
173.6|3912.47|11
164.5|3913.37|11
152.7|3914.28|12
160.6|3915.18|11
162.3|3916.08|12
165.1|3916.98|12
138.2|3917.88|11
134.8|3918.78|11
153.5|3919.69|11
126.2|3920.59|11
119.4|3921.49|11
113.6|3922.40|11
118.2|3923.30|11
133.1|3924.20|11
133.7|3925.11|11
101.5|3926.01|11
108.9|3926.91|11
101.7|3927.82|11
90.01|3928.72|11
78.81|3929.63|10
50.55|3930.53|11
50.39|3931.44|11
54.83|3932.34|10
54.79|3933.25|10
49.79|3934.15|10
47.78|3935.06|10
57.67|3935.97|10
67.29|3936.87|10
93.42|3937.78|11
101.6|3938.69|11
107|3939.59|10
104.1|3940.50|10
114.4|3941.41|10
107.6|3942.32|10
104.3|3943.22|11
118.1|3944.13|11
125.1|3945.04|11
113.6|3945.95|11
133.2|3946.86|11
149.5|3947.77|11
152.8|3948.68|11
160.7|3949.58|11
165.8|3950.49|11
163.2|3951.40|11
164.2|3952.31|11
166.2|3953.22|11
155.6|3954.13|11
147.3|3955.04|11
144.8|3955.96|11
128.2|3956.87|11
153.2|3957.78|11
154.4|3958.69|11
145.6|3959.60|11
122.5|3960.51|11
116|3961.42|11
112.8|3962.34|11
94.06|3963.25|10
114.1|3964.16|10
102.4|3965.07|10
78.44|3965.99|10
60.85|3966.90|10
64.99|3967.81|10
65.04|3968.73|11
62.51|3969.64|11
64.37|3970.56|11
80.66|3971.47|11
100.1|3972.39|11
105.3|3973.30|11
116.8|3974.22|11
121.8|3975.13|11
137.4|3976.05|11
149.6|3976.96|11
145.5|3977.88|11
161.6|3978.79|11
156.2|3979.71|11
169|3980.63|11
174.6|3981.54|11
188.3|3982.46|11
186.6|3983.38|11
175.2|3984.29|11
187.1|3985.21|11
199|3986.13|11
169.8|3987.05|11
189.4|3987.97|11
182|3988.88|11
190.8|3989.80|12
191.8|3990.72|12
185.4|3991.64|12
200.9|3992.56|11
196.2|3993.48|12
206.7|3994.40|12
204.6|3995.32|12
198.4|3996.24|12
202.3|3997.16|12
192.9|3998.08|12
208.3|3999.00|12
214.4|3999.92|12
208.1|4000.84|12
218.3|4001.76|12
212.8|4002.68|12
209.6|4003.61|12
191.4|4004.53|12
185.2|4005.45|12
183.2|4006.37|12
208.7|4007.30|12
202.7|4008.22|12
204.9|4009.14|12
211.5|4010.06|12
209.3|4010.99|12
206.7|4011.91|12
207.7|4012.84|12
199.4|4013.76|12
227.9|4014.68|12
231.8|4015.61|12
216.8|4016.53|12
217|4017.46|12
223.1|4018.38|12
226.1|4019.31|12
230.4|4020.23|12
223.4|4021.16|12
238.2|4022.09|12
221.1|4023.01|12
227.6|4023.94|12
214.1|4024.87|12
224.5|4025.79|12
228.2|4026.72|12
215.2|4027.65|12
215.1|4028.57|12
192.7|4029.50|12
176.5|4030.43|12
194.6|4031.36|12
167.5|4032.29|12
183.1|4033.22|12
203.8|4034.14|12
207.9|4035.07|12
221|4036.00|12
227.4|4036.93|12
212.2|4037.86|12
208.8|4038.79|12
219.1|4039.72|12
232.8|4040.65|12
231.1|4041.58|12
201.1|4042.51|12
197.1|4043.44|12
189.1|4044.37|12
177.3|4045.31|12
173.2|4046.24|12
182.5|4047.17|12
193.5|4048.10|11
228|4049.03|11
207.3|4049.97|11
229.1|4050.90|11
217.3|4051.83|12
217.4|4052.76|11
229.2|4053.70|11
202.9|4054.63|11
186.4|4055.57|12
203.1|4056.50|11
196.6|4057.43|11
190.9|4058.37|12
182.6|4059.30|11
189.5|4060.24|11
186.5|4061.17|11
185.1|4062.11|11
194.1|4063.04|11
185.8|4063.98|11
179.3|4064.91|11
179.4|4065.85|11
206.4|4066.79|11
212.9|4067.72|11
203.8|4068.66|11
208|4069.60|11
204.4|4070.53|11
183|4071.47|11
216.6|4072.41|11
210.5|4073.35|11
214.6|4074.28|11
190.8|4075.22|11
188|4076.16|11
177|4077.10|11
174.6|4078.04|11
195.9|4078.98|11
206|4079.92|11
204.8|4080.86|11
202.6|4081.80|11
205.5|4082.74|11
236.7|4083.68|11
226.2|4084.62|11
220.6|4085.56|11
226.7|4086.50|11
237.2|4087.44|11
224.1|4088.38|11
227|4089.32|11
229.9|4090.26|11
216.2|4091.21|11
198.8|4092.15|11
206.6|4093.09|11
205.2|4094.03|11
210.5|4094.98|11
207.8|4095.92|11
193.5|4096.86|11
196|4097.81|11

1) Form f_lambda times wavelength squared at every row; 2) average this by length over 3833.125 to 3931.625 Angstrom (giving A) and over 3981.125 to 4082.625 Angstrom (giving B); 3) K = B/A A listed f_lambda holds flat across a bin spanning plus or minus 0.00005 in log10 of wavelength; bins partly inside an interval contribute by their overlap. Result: 1.8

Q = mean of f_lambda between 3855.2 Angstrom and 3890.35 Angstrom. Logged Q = 118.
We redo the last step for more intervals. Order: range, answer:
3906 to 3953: 121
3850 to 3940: 121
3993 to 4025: 211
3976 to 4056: 202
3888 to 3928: 138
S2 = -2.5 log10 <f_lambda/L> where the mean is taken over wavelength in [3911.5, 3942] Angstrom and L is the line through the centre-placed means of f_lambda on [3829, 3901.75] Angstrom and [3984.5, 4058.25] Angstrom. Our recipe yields 0.33 mag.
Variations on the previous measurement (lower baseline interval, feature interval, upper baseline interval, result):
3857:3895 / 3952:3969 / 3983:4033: 0.39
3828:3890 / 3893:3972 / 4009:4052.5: 0.24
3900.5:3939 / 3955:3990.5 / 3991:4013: 0.28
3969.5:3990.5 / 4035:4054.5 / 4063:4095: -0.13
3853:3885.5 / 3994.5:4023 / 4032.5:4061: -0.14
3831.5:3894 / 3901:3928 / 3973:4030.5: 0.03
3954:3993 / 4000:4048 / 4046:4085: -0.21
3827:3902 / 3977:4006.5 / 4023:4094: -0.09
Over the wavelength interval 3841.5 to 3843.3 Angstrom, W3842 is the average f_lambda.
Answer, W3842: 111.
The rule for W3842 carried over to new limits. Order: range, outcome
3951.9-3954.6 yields 162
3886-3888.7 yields 114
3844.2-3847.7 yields 112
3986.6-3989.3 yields 181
